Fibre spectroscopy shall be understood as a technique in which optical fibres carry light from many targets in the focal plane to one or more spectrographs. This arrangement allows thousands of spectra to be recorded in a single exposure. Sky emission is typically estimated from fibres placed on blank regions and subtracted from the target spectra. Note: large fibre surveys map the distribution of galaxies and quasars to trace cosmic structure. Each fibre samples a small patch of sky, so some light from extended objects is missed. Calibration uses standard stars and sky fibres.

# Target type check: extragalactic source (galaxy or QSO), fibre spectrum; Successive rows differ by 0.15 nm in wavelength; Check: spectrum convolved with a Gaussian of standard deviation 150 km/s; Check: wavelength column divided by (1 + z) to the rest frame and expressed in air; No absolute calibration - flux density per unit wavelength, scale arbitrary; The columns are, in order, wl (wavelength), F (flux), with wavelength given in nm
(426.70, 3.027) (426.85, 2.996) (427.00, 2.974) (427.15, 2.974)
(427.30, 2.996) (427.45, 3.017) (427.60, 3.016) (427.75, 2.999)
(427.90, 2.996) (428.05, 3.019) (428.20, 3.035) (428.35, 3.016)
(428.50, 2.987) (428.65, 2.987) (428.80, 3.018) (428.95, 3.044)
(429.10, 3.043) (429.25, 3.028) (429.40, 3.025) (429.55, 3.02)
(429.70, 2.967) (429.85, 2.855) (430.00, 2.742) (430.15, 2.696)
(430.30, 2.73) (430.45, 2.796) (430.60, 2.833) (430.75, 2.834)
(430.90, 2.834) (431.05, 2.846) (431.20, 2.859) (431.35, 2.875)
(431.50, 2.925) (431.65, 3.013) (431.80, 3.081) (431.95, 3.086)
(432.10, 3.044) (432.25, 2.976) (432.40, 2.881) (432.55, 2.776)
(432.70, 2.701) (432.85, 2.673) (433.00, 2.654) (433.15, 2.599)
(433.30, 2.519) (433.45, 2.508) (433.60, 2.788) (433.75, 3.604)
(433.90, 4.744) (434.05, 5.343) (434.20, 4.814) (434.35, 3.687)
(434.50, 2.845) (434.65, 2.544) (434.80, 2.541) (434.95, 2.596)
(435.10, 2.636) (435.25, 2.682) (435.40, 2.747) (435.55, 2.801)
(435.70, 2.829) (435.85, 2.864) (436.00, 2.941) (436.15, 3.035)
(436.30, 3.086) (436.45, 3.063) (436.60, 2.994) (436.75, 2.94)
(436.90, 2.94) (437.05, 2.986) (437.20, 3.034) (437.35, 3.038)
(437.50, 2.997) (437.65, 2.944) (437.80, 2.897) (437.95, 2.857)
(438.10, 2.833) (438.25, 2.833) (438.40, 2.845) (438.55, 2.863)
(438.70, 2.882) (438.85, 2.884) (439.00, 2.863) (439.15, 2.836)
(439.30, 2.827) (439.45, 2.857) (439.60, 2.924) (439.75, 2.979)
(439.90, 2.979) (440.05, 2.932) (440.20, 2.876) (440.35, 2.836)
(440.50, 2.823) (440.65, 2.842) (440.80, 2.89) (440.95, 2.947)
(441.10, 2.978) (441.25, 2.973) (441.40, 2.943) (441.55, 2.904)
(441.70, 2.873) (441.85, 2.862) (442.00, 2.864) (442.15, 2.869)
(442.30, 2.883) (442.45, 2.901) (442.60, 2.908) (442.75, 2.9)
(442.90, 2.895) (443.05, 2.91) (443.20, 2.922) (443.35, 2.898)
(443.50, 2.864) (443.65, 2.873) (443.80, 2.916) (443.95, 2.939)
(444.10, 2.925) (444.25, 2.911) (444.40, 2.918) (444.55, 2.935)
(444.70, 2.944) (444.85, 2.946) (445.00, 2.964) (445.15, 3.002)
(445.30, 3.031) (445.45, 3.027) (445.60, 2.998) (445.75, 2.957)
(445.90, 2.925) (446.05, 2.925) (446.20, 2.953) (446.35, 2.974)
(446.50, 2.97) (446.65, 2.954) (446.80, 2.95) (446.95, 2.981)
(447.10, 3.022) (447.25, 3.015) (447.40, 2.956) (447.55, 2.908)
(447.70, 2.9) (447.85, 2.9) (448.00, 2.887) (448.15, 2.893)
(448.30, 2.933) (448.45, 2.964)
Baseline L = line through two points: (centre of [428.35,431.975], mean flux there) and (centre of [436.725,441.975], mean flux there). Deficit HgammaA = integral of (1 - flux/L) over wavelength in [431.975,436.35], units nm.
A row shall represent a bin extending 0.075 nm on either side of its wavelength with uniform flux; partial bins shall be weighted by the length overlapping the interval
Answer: -0.204 nm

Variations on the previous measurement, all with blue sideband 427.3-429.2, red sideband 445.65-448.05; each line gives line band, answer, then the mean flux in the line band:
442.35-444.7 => 0.042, 2.91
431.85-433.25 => 0.084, 2.82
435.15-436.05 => 0.056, 2.8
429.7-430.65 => 0.069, 2.79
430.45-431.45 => 0.053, 2.84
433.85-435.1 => -0.236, 3.56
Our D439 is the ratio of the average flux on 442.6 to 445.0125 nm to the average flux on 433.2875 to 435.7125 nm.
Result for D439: 0.9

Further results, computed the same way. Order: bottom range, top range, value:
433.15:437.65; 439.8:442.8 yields 0.94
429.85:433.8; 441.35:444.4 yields 1.02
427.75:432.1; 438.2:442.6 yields 0.98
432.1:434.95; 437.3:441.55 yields 0.92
